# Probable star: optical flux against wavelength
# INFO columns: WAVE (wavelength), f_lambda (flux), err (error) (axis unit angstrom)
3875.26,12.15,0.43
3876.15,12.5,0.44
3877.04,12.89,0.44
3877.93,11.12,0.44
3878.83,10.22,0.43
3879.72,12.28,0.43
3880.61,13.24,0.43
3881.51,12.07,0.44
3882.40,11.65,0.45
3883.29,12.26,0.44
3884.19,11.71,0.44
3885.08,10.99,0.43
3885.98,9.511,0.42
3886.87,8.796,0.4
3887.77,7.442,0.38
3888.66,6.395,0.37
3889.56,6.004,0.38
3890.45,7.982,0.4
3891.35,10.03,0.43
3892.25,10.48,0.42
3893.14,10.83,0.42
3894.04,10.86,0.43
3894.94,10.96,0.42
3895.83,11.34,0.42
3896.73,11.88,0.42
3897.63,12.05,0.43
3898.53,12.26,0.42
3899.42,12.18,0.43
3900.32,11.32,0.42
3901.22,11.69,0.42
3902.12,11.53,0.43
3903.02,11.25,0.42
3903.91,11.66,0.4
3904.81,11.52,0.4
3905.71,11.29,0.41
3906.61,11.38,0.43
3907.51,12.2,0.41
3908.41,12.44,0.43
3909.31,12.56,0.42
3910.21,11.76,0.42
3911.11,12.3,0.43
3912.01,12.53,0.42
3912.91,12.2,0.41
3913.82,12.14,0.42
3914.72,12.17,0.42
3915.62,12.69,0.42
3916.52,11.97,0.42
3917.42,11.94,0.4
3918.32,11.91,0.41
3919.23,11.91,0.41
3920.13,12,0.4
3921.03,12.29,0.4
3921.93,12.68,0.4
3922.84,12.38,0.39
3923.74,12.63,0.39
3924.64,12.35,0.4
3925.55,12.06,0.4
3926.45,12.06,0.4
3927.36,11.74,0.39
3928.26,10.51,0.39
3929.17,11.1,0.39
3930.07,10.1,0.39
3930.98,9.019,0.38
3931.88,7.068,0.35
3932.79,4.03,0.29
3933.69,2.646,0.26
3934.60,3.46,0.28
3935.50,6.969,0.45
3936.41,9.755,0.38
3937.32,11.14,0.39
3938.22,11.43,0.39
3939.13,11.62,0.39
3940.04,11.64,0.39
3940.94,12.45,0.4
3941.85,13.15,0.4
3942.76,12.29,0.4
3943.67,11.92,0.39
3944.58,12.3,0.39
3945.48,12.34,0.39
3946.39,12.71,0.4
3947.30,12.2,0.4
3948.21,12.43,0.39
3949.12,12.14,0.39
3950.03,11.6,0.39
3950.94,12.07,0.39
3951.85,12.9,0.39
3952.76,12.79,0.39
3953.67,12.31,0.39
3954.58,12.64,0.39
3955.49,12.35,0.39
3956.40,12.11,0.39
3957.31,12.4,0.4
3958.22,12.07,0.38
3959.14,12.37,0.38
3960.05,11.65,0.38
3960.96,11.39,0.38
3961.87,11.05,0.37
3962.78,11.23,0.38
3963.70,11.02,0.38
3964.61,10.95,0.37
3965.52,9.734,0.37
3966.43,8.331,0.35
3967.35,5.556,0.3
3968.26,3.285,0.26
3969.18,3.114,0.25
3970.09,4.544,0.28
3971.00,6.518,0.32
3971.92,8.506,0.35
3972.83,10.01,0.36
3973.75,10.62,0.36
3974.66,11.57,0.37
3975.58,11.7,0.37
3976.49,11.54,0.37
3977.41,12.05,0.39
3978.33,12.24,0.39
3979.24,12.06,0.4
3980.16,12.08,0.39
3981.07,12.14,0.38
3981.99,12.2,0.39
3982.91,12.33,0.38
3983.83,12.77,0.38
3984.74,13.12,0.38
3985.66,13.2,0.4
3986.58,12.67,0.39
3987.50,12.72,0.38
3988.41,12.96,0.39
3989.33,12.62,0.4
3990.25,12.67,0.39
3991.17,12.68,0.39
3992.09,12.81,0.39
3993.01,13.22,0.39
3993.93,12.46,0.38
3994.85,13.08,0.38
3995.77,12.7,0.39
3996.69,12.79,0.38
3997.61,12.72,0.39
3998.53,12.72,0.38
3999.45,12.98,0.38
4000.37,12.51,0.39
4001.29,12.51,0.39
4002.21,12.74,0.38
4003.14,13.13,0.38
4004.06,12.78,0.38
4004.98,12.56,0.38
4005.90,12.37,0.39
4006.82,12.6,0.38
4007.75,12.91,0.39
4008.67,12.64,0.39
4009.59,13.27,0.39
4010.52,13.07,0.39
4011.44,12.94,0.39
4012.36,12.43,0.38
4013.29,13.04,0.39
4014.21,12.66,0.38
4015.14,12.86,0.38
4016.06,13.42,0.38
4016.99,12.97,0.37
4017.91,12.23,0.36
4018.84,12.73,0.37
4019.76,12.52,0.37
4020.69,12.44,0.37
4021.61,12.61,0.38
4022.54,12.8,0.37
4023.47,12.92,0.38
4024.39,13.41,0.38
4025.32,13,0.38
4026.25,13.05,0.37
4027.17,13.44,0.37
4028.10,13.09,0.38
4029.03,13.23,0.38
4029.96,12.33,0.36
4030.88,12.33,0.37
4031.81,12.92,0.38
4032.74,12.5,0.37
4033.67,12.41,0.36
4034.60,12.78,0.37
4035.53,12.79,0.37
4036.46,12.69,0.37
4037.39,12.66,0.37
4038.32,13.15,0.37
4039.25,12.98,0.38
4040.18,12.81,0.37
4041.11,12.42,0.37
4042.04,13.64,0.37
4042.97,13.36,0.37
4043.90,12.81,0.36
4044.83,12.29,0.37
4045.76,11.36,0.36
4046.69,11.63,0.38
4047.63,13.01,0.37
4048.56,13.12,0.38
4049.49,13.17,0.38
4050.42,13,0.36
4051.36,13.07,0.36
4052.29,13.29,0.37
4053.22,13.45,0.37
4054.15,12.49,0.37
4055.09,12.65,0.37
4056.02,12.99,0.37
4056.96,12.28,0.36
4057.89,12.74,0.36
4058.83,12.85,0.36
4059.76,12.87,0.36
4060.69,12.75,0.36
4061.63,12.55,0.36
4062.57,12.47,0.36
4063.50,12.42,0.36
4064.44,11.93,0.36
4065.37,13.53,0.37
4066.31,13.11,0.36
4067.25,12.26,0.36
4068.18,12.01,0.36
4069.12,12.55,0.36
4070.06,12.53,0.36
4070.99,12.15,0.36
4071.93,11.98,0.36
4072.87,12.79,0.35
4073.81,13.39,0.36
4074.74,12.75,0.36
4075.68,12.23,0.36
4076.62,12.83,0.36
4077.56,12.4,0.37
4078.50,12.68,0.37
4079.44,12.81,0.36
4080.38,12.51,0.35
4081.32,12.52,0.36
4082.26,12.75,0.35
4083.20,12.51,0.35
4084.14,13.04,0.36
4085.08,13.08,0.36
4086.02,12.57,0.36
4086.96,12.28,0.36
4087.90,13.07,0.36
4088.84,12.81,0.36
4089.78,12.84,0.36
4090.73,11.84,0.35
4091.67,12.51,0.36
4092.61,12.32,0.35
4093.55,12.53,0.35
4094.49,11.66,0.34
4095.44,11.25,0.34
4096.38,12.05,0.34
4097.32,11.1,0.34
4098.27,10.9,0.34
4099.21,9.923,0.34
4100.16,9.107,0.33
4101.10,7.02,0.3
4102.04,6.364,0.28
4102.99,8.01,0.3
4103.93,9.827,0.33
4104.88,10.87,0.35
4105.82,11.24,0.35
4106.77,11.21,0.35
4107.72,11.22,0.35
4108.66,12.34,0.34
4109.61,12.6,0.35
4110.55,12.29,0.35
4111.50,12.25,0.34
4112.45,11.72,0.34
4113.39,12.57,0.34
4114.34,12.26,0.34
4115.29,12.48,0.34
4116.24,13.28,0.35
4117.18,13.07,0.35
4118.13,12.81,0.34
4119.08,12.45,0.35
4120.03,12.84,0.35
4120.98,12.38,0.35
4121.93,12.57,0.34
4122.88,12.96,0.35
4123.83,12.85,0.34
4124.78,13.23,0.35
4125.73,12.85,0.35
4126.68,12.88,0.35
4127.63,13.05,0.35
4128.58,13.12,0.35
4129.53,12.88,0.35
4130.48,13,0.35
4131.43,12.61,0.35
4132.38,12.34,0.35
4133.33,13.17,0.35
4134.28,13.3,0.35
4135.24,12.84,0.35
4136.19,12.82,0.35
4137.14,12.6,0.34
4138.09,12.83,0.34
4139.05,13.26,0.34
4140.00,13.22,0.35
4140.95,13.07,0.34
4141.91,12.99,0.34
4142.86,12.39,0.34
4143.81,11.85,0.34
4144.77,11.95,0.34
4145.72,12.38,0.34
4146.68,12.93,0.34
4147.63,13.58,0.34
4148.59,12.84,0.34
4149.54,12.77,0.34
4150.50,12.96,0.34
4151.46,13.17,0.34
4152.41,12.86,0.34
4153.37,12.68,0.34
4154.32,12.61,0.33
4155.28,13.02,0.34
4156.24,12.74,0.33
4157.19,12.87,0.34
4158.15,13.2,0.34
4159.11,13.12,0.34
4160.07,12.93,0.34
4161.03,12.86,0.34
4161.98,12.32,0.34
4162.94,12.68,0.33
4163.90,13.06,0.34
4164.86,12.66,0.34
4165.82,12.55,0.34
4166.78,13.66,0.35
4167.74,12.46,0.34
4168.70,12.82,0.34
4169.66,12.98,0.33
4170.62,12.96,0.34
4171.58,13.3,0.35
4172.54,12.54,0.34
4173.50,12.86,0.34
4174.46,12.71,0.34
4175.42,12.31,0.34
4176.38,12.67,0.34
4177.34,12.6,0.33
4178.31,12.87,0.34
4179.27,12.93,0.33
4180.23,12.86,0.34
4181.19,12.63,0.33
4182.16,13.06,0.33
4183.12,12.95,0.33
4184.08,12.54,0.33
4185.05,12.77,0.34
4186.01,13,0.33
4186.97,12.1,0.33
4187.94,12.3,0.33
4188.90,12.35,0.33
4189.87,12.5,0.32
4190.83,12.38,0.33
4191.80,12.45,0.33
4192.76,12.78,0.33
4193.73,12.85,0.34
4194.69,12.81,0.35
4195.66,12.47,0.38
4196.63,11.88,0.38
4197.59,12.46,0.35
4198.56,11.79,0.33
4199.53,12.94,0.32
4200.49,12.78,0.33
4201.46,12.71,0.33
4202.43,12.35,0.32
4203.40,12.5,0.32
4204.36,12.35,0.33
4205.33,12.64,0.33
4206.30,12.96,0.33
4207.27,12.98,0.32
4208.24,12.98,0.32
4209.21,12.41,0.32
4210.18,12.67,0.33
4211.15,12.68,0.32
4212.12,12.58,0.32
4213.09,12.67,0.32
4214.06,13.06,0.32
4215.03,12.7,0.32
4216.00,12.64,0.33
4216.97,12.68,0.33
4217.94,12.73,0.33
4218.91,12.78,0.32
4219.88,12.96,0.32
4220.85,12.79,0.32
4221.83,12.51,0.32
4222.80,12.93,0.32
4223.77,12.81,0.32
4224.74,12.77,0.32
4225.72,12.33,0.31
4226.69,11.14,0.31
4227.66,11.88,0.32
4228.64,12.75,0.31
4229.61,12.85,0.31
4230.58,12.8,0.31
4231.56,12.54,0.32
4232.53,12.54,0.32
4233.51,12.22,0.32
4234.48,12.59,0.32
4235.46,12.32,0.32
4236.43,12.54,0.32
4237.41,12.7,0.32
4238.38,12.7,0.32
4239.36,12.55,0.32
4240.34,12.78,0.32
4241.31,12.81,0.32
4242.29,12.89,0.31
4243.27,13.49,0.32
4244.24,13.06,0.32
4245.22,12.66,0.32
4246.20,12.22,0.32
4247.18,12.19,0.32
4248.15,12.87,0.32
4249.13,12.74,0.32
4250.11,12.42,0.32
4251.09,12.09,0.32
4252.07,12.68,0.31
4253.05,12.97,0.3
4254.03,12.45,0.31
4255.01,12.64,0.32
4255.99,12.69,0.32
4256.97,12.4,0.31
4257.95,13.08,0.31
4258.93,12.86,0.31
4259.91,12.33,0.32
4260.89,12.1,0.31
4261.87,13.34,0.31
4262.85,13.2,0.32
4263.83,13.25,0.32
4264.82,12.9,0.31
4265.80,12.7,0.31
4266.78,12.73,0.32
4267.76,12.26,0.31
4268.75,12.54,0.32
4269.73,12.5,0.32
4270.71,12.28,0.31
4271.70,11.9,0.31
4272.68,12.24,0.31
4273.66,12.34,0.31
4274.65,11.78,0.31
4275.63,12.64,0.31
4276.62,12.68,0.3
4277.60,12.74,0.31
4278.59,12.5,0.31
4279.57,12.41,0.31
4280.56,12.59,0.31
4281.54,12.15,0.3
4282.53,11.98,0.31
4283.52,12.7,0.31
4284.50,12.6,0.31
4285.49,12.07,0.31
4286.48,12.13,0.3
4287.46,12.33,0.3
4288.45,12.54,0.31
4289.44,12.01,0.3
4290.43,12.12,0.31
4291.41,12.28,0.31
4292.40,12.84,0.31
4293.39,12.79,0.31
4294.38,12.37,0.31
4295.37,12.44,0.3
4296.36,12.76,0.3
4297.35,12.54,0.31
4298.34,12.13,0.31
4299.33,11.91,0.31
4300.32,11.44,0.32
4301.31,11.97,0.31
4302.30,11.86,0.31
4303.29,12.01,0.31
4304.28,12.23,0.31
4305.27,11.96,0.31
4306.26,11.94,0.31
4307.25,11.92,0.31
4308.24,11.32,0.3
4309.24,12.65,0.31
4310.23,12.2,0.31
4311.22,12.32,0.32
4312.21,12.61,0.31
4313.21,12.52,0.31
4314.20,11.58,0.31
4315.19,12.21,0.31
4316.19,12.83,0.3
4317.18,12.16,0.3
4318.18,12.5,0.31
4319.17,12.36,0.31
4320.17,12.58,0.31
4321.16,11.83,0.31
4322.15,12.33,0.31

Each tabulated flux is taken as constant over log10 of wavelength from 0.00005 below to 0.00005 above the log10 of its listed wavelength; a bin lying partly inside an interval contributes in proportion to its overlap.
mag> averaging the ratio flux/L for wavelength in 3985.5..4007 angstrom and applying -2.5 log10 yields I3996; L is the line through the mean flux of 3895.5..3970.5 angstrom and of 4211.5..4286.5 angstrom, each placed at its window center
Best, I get -0.13 mag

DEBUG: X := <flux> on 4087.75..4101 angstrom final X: 11.5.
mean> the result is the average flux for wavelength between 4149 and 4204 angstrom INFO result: 12.7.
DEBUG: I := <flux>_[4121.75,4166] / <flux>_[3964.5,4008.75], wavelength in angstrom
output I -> 1.13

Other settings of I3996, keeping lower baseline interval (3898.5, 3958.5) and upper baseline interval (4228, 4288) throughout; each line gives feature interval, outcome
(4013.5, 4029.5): -0.10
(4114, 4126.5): -0.06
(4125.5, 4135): -0.07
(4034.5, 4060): -0.09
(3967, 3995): 0.06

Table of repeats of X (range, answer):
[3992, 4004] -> 12.8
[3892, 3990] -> 11.1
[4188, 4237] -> 12.6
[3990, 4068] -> 12.8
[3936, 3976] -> 10.8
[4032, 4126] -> 12.3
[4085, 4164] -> 12.3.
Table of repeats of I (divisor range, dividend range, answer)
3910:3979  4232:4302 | 1.16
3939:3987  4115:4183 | 1.15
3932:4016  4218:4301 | 1.10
